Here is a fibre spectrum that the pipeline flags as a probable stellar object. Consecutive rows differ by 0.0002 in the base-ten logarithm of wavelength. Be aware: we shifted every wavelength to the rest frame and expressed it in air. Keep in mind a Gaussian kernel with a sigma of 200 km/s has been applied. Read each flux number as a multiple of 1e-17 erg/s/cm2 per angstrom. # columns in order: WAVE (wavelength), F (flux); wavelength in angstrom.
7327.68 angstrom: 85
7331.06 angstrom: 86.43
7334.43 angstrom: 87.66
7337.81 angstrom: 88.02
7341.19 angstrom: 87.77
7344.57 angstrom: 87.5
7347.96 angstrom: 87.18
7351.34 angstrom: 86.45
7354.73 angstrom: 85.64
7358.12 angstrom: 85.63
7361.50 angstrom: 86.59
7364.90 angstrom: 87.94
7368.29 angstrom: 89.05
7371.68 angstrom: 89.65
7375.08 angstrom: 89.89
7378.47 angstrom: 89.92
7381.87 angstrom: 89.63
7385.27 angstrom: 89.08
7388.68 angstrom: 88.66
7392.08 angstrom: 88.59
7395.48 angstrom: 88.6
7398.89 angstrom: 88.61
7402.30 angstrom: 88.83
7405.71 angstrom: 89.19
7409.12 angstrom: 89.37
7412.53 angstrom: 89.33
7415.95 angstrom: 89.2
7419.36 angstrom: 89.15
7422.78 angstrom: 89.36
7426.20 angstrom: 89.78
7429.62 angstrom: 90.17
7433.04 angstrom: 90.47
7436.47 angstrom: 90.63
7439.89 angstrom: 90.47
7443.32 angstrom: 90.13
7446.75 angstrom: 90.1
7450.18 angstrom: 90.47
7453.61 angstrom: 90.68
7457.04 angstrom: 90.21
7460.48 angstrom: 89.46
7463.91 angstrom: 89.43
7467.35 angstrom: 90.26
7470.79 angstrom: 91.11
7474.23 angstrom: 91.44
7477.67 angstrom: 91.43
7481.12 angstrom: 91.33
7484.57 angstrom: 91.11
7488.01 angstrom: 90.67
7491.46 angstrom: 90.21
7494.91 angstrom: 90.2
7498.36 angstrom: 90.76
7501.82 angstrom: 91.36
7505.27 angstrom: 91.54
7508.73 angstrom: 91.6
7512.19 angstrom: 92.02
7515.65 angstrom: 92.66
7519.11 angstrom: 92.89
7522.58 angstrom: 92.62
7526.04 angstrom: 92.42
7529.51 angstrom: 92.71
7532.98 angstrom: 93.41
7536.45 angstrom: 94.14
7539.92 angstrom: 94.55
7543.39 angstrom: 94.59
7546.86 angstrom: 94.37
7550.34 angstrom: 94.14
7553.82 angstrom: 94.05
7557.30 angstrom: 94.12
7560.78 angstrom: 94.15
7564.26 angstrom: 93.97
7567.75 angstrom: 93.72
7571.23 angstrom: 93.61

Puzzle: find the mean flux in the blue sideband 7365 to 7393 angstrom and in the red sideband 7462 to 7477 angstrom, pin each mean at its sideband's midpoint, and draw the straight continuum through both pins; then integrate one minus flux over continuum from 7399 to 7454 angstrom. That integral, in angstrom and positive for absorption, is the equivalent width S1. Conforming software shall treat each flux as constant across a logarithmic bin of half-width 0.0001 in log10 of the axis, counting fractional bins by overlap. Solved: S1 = 0.1 angstrom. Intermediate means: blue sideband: 89.3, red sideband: 90.7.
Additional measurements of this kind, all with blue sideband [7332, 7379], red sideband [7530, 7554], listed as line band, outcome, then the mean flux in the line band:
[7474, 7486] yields 0.1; 91.3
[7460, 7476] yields 0.2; 90.5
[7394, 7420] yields 0.1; 89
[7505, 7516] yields 0.1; 91.9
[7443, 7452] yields 0.1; 90.3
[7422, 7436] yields 0.0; 90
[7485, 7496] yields 0.2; 90.5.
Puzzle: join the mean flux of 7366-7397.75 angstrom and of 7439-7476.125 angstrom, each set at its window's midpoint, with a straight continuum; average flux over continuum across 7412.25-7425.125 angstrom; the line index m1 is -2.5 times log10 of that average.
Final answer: 0.01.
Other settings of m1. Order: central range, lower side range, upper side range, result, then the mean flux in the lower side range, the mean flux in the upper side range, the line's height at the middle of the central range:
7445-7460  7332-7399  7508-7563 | 0.01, 88.1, 93.4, 90.8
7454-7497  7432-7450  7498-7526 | 0.01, 90.3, 92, 91.1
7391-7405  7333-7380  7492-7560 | 0.00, 87.8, 92.8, 89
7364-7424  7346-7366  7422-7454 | -0.01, 86.5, 90.2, 88.2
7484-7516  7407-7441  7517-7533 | 0.01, 89.8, 92.7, 92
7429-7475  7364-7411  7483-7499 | 0.00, 89.1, 90.6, 90.1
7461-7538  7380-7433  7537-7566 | 0.01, 89.2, 94.3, 92.4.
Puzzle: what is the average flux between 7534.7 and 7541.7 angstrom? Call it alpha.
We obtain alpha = 94.4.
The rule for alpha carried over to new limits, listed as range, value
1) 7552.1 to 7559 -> 94.1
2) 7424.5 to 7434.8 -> 90.1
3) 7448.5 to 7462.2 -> 90.2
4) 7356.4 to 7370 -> 87.3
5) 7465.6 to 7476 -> 91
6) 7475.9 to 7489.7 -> 91.1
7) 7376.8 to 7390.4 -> 89.3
